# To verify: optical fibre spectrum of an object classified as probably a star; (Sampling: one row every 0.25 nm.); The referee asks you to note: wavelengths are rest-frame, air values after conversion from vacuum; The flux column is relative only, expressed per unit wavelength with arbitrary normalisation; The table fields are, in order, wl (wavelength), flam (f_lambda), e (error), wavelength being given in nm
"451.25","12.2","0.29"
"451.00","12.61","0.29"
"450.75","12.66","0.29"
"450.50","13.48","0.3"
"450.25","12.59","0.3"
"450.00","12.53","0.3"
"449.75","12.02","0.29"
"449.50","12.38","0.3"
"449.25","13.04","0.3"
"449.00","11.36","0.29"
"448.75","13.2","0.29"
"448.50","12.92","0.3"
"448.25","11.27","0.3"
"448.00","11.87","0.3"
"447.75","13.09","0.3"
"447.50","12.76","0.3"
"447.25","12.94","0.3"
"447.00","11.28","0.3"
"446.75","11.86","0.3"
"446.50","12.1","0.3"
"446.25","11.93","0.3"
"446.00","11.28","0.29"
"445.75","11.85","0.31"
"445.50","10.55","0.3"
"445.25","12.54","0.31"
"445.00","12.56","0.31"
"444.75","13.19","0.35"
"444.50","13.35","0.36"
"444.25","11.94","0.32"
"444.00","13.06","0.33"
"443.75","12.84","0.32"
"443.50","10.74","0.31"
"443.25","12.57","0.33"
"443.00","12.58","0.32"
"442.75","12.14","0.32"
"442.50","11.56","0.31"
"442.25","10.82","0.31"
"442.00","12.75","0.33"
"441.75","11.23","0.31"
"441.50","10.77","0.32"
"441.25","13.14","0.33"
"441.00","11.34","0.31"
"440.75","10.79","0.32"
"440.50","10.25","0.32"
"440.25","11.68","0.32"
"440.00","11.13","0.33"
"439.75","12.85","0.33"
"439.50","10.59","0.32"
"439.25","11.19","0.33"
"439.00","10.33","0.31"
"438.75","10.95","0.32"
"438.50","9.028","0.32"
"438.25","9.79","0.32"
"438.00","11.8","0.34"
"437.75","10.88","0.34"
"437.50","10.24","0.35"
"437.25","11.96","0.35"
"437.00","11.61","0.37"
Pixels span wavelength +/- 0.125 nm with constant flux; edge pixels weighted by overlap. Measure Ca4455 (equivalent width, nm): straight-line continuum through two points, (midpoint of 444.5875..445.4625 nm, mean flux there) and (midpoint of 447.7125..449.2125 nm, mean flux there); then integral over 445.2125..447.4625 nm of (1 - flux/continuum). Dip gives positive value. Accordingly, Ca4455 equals 0.11 nm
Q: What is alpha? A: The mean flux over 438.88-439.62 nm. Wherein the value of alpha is 10.7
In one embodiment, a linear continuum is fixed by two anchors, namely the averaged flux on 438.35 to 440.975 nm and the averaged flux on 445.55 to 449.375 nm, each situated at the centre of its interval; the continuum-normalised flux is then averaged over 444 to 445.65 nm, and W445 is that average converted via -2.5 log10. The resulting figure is -0.06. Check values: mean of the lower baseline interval 10.9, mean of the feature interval 12.4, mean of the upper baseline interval 12.2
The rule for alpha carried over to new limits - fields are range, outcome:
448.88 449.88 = 12.2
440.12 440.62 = 11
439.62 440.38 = 11.9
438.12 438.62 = 9.44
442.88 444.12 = 12.4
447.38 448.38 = 12.2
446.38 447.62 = 12.2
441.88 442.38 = 11.8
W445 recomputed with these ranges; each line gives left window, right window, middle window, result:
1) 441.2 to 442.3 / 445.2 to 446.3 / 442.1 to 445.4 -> -0.060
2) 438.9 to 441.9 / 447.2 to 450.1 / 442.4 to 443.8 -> -0.034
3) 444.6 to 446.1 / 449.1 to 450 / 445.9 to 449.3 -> 0.006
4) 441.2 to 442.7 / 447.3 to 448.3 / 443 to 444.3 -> -0.037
